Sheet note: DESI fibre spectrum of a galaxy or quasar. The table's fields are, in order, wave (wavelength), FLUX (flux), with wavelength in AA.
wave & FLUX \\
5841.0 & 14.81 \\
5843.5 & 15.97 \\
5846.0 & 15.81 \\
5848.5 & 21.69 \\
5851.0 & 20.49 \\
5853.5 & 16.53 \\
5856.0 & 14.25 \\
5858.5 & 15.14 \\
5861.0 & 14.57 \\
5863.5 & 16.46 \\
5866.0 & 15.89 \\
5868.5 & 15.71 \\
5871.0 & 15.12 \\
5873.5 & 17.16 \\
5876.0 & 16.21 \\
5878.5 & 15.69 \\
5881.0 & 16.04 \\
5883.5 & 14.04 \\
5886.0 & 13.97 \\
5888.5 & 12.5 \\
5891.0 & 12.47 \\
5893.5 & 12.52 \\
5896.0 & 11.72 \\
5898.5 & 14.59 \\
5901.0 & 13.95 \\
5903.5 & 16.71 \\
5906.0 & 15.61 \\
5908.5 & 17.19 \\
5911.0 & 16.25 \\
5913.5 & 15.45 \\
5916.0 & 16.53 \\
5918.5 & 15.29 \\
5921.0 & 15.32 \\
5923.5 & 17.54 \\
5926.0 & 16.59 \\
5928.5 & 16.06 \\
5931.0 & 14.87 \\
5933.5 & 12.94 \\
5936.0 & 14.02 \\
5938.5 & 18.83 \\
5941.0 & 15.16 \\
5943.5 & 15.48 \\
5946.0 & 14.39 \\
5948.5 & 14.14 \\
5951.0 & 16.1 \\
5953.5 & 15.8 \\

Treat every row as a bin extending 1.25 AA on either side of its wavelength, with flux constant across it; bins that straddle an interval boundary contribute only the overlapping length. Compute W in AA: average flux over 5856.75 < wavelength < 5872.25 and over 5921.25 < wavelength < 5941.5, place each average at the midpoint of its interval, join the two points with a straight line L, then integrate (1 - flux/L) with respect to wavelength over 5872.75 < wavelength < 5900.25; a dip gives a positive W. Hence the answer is 2.4 AA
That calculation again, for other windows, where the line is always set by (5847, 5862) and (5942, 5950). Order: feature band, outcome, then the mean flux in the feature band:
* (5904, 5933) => -1.0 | 16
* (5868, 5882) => 0.5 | 16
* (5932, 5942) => -0.2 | 15.2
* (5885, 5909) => 3.0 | 14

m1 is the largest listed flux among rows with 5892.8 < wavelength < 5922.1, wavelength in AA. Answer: 17.19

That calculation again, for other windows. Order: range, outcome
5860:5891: 17.16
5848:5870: 21.69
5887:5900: 14.59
